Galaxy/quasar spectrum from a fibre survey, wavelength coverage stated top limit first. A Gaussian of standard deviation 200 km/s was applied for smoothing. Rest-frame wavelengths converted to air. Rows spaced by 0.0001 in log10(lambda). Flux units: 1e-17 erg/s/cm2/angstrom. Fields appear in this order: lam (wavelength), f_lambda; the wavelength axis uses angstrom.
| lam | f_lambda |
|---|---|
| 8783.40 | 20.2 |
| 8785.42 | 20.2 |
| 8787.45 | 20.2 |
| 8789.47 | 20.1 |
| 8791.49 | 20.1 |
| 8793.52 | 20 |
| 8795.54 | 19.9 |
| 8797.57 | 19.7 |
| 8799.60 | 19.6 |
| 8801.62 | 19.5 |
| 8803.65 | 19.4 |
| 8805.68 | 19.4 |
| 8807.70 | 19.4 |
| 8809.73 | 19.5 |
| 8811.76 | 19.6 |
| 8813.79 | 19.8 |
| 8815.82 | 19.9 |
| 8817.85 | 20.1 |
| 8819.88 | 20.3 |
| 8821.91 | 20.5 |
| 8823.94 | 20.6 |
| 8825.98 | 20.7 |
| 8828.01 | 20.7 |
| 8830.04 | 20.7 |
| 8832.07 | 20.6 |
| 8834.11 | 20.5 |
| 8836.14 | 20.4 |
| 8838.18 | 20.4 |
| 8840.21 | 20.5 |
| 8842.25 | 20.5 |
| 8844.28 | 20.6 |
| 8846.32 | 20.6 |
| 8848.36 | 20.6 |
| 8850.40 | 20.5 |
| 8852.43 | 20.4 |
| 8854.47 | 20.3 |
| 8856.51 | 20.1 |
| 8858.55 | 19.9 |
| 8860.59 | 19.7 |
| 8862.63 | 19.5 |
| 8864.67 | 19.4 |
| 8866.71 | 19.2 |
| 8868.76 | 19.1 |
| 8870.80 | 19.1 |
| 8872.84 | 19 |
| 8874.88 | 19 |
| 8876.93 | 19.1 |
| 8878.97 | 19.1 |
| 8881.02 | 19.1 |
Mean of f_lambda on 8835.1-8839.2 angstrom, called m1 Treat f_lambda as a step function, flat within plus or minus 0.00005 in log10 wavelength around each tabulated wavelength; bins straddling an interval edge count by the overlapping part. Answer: 20.4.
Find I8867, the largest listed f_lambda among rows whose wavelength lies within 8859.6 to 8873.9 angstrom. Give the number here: 19.7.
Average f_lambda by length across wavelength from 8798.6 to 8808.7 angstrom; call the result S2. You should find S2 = 19.5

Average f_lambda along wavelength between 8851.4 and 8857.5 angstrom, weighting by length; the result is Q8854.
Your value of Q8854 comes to 20.3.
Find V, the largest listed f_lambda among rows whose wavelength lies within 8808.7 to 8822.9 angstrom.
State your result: 20.5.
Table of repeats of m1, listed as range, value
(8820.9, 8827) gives 20.6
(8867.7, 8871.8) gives 19.1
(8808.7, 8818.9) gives 19.8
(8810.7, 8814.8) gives 19.7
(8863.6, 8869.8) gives 19.2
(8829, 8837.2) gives 20.5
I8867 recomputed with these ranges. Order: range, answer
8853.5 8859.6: 20.3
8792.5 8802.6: 20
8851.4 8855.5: 20.4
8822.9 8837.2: 20.7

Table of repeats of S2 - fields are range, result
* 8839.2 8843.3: 20.5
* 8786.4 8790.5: 20.2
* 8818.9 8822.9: 20.4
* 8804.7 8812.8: 19.5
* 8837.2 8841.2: 20.5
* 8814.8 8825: 20.3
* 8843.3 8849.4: 20.6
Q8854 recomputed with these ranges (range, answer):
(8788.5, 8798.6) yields 19.9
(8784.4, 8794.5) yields 20.1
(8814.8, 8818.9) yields 20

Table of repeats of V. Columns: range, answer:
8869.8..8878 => 19.1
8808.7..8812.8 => 19.6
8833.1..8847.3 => 20.6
